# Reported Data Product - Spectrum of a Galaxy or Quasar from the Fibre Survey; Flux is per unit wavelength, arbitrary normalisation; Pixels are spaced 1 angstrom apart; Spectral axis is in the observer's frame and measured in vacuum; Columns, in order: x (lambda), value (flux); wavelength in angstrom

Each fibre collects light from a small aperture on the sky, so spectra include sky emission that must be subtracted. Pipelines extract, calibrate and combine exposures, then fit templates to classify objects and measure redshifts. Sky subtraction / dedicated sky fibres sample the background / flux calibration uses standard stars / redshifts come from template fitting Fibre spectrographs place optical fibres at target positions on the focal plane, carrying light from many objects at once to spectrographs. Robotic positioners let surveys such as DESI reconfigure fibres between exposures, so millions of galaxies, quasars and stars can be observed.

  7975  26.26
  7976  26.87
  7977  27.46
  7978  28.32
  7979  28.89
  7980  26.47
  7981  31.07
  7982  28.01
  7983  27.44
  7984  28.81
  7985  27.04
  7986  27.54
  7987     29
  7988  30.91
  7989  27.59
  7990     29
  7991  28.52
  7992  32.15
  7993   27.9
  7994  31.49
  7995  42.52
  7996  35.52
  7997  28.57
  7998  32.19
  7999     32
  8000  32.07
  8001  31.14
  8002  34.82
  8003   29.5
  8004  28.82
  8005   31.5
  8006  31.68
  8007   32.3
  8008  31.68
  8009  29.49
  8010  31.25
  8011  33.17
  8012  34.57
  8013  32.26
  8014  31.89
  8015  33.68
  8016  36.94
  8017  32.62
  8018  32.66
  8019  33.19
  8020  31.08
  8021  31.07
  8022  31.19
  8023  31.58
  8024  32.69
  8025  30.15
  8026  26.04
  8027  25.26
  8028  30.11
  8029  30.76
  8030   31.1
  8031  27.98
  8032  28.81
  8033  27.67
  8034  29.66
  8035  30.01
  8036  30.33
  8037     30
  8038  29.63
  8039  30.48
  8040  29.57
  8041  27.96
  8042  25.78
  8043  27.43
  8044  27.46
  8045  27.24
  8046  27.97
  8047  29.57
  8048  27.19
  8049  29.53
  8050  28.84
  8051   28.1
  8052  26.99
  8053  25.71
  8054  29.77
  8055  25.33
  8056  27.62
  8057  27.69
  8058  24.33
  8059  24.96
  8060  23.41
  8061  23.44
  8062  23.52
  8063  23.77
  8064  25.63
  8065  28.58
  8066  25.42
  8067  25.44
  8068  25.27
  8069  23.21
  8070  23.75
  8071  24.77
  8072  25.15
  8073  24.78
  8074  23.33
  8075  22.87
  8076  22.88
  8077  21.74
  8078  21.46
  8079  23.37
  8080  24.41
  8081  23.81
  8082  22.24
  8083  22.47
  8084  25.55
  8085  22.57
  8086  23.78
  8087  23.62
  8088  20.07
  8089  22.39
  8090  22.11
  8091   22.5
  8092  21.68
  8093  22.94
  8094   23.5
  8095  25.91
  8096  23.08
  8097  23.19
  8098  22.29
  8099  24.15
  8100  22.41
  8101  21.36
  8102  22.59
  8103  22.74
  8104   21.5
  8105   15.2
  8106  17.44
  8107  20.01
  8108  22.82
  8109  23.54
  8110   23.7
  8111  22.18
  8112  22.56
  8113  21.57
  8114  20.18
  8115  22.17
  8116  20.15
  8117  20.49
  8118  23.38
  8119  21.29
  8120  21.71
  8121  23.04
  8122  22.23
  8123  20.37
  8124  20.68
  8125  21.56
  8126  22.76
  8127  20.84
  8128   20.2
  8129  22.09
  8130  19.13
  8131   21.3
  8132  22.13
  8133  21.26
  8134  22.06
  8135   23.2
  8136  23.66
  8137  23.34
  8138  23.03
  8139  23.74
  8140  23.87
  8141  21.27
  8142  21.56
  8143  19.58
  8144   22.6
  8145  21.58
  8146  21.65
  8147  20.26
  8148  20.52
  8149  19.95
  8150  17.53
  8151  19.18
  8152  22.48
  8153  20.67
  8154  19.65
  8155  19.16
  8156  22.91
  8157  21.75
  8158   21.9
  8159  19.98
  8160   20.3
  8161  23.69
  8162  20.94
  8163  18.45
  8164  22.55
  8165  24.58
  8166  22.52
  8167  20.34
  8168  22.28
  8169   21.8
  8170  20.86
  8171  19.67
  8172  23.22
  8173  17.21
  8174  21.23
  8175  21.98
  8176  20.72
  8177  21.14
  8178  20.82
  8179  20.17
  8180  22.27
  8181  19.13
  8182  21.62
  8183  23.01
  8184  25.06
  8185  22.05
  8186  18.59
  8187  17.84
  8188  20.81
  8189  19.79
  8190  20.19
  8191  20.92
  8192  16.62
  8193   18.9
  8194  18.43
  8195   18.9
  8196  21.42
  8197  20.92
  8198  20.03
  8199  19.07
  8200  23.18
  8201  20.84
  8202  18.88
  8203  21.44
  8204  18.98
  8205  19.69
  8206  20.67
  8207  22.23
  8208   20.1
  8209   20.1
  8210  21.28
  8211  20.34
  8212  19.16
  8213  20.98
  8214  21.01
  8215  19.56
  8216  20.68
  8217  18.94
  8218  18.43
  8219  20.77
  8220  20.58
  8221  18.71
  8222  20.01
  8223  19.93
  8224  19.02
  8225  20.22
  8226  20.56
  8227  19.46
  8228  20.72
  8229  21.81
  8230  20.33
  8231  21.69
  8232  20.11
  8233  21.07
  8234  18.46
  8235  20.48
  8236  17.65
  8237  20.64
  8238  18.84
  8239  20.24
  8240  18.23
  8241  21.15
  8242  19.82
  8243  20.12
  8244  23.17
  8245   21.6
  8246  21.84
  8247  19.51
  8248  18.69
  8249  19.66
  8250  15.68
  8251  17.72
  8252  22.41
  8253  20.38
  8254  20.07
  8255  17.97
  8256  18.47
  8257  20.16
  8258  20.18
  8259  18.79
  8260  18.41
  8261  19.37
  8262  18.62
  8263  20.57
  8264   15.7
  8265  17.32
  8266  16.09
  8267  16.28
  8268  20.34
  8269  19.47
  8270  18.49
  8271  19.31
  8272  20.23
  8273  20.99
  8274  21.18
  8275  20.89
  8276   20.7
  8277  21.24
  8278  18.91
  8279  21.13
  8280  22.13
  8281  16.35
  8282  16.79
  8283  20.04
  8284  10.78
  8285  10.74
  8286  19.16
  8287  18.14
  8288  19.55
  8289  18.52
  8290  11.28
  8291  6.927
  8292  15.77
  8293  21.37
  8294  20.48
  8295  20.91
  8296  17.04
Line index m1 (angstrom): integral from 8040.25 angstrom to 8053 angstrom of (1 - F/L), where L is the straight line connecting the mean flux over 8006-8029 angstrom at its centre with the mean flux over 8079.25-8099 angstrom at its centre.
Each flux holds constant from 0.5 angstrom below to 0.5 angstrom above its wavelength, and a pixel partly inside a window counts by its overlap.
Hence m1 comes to 0.1 angstrom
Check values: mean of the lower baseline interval 31.6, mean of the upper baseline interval 23.1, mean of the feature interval 27.8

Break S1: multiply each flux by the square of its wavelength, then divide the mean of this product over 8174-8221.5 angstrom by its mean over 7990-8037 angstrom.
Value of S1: 0.7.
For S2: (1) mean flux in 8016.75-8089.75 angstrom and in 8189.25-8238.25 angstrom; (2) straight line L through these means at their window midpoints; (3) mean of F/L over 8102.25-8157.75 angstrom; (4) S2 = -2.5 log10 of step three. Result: 0.10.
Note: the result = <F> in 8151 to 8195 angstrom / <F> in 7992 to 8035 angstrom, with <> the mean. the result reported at 0.66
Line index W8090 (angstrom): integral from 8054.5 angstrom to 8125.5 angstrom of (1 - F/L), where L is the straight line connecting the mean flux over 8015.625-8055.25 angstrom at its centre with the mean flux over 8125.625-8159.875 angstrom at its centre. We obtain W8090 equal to 6.5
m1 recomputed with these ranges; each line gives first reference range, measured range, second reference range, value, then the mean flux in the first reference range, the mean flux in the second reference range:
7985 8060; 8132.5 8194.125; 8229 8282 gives 6.73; 30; 19.6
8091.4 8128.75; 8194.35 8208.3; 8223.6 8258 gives 0.05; 21.8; 19.9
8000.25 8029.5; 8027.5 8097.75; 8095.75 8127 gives 2.41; 31.5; 21.7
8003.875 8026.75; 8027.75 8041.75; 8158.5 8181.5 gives 0.43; 31.8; 21.1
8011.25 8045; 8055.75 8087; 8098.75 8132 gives 2.07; 30.3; 21.4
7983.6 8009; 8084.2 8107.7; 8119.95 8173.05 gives 2.43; 30.9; 21.4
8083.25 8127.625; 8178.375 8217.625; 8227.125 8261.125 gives 0.46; 22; 19.9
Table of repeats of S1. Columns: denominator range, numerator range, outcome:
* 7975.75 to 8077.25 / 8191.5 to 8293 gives 0.71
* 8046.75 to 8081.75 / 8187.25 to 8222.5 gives 0.82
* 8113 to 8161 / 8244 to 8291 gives 0.90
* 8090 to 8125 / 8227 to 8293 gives 0.90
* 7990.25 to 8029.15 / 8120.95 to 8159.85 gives 0.70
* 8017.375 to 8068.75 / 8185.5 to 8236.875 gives 0.74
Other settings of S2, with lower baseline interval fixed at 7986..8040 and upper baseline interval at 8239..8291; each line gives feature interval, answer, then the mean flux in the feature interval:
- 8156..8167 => 0.10 mag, 21.7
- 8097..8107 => 0.26 mag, 21.1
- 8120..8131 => 0.20 mag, 21.3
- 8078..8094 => 0.20 mag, 22.9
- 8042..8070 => 0.10 mag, 26.4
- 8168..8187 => 0.10 mag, 21.1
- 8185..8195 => 0.17 mag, 19.3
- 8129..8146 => 0.14 mag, 22.1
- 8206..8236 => 0.04 mag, 20.2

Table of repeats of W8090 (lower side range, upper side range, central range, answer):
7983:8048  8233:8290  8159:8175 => 1.5 angstrom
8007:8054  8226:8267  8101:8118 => 3.2 angstrom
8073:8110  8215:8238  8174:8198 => 0.3 angstrom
